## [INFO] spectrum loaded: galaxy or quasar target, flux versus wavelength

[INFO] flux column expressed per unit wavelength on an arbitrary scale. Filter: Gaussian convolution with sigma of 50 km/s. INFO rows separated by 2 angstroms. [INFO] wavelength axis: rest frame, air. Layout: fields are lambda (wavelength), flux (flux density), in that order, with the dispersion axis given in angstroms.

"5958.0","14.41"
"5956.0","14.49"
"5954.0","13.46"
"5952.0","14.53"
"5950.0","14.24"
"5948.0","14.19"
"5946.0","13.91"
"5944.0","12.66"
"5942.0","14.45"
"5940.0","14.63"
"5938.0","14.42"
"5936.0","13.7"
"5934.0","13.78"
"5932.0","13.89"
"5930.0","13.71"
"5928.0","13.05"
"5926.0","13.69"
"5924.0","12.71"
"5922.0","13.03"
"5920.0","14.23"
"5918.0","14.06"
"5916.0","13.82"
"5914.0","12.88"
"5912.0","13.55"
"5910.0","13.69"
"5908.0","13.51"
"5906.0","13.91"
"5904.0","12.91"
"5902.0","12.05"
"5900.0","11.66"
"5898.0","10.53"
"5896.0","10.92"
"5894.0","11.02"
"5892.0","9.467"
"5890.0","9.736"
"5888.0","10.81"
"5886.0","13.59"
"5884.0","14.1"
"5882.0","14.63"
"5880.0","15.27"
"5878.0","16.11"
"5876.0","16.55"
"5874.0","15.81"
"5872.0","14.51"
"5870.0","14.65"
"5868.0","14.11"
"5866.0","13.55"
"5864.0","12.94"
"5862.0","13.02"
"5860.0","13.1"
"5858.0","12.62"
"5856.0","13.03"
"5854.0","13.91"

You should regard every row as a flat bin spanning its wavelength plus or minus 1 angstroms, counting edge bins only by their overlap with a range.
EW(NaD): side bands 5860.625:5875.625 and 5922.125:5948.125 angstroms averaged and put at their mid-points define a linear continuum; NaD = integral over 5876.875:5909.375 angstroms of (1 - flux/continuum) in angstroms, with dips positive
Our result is 3.38 angstroms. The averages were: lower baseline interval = 14.2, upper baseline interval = 13.7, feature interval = 12.5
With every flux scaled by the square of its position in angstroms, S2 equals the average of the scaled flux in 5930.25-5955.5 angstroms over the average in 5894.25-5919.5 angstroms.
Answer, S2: 1.1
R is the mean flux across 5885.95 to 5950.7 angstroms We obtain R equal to 13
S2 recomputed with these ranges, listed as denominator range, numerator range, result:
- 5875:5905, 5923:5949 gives 1.11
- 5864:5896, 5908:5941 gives 1.03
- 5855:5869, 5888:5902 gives 0.82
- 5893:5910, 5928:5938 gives 1.14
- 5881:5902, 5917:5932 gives 1.17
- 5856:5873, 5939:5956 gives 1.07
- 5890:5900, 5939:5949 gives 1.35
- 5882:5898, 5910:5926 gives 1.18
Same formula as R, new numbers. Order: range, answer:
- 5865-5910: 13.2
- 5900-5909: 12.9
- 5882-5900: 11.5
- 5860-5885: 14.5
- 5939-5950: 14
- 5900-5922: 13.4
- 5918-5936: 13.6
